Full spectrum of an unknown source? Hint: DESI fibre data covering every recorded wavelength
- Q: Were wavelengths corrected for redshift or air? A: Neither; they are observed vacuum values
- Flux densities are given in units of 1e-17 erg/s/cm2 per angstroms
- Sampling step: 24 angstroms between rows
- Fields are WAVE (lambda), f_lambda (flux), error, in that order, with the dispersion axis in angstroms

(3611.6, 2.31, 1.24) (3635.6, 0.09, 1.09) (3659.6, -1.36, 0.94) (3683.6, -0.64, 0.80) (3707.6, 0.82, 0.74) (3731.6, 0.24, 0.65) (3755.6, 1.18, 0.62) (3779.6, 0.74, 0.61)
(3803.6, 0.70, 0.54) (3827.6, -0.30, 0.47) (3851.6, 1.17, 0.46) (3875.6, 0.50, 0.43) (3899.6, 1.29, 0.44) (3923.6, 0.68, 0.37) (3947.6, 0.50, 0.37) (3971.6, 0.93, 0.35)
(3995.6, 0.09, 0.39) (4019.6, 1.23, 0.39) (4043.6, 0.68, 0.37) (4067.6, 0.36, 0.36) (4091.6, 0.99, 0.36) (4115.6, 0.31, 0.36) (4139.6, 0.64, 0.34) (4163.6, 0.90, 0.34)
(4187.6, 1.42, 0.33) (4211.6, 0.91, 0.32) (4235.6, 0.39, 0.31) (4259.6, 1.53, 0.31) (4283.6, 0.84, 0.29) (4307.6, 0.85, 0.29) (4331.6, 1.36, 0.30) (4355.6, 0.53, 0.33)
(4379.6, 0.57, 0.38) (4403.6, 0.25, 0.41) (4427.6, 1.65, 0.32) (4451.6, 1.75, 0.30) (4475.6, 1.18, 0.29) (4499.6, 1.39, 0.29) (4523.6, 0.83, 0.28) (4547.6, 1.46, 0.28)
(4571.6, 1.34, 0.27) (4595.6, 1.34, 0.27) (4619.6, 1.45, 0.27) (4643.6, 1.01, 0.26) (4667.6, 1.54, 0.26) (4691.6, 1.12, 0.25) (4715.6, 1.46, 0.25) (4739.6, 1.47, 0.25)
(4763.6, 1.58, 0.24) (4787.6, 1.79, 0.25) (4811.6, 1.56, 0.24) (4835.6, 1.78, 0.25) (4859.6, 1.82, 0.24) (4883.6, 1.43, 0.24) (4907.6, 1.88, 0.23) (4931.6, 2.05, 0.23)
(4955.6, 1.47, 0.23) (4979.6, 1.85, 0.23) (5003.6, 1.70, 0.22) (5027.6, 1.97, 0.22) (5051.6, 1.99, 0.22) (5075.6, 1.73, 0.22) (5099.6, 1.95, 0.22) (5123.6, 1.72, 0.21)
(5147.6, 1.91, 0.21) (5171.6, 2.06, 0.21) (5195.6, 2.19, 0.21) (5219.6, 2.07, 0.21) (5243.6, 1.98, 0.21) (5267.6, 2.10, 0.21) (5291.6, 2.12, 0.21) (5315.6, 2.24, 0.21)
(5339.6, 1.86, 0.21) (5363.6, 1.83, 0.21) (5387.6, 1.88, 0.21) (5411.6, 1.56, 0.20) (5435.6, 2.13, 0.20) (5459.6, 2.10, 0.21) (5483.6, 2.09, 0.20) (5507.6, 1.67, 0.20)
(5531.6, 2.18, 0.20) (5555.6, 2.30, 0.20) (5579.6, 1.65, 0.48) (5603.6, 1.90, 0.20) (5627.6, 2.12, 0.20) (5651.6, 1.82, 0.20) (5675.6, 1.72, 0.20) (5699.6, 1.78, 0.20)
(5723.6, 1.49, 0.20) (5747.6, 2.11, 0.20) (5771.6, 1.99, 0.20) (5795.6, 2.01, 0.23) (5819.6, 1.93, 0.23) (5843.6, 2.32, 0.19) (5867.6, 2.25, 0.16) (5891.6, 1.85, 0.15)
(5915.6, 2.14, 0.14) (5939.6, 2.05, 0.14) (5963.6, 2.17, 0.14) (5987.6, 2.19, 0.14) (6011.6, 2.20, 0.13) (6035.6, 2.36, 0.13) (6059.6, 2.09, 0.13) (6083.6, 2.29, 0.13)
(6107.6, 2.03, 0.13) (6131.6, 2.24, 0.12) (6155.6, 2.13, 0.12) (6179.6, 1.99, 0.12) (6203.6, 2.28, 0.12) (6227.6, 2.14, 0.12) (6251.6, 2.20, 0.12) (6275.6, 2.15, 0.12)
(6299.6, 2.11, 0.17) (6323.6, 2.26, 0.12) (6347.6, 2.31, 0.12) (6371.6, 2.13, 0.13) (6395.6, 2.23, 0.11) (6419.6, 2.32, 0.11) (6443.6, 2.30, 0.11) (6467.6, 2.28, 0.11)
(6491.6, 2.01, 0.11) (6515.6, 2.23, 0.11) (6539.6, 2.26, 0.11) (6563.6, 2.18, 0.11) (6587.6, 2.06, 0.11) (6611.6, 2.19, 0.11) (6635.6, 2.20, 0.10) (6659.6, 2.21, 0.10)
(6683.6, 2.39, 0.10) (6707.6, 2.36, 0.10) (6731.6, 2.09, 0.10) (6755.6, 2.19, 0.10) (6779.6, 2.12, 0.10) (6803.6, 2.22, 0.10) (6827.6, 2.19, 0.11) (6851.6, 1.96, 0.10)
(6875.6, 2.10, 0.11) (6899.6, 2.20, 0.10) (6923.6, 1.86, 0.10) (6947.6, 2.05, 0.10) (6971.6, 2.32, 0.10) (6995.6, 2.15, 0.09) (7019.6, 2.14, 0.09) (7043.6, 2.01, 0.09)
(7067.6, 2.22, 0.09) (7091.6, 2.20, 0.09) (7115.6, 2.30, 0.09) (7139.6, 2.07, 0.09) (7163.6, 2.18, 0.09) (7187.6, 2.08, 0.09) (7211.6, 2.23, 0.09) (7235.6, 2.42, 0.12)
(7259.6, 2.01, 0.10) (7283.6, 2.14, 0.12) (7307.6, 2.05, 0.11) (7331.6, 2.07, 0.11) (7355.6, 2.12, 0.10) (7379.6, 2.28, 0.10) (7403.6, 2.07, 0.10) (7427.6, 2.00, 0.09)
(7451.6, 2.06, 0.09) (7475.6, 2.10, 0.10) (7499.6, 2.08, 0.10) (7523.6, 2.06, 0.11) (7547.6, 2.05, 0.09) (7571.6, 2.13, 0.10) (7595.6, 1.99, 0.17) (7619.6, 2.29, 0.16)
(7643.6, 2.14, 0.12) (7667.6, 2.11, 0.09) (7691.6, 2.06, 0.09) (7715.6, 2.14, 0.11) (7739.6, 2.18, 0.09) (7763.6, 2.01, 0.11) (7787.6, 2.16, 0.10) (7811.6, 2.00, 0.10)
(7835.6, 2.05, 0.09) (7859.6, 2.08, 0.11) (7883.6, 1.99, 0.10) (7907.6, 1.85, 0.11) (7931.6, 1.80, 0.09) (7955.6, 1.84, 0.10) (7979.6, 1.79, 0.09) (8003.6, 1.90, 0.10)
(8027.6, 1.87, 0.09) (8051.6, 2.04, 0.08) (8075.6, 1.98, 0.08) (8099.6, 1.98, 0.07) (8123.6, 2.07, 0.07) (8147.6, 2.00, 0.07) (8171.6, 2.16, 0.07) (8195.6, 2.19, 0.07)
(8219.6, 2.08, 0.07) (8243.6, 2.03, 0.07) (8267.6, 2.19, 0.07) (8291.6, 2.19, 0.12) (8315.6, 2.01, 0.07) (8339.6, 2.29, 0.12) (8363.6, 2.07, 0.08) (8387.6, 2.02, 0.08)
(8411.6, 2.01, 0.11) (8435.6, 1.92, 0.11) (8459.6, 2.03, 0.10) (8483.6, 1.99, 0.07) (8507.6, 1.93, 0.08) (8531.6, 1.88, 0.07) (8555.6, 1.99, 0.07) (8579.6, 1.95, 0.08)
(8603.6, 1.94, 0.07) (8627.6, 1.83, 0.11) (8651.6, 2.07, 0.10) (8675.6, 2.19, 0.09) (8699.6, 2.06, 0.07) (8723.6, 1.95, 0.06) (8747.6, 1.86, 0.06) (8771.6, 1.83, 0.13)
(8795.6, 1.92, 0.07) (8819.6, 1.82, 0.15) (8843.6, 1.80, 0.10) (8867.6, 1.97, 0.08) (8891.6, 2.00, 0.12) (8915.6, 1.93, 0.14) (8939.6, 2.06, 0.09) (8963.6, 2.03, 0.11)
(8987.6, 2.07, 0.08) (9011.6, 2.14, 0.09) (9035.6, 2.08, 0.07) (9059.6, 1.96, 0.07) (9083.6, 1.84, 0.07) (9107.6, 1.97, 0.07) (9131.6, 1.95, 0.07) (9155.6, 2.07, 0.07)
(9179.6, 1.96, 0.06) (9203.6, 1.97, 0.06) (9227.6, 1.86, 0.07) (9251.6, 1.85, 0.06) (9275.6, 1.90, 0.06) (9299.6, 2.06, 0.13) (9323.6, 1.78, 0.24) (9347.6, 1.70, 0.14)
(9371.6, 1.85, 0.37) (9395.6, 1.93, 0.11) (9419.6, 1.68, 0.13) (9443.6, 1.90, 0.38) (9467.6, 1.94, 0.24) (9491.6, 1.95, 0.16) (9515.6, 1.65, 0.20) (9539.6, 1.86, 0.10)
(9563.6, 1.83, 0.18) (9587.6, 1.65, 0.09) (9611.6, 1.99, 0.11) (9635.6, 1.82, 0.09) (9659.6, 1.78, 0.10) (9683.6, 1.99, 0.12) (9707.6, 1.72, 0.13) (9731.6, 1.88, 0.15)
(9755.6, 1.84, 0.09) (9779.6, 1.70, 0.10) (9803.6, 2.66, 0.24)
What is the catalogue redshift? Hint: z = 0.105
